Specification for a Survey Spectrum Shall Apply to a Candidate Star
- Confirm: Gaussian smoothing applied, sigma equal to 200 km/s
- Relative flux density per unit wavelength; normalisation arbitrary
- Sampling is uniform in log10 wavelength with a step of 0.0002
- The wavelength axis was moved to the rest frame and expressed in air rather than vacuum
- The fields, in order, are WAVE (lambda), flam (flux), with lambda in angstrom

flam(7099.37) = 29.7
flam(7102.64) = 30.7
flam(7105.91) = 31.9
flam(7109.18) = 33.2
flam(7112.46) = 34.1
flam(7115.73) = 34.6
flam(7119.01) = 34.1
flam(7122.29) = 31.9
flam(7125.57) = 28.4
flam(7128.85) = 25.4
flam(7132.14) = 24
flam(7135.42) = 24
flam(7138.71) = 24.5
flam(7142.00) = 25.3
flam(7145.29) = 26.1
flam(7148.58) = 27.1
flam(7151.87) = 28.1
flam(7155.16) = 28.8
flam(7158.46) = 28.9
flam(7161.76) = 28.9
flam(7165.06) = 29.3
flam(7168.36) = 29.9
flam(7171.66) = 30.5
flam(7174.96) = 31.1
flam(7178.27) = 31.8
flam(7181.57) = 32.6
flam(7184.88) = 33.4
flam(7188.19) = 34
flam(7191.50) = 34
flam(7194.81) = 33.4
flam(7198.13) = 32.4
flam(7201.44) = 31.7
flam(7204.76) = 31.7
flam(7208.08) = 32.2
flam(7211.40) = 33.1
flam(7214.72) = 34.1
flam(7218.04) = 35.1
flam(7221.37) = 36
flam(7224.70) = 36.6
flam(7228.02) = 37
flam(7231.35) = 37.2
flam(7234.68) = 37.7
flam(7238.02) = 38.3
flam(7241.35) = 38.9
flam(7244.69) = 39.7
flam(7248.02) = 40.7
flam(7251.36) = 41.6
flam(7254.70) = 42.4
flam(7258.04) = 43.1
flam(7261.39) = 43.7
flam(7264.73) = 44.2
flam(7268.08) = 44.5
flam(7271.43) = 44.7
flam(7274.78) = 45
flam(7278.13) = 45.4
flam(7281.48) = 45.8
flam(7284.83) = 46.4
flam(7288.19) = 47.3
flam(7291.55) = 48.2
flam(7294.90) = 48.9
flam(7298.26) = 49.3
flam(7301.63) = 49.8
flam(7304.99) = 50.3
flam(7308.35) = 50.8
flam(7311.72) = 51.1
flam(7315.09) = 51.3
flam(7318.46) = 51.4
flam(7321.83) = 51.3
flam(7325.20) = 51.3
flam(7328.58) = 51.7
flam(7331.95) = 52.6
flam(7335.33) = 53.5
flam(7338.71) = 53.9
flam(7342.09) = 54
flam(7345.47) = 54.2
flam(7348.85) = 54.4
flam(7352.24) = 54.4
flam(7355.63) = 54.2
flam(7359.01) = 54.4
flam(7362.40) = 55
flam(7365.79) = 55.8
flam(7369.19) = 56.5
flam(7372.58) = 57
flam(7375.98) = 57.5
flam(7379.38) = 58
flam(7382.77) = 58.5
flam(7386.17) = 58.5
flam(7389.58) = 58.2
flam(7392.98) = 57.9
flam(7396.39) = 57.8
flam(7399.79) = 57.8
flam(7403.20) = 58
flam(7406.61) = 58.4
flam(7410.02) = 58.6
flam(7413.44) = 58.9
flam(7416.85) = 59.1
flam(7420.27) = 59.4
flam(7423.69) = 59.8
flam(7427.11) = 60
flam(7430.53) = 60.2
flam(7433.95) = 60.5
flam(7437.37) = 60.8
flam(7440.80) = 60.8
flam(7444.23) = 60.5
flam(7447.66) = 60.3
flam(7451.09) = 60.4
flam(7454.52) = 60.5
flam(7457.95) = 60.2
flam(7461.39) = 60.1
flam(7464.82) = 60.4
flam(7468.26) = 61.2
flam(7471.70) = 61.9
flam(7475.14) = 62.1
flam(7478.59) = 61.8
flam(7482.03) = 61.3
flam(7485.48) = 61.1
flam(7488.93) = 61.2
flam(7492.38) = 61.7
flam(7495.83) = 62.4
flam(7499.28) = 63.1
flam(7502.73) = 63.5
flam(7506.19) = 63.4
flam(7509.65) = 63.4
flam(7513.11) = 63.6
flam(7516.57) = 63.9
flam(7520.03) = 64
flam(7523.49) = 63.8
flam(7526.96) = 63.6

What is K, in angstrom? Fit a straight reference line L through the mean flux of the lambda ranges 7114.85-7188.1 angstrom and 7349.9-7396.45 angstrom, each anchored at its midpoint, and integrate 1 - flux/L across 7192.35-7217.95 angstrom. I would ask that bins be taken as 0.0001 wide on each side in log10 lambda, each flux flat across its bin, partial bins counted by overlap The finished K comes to 2.07 angstrom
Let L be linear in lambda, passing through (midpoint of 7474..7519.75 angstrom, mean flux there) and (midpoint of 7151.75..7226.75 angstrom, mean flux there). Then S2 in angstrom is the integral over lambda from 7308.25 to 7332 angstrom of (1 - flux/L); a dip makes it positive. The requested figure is -3.3 angstrom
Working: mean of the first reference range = 32.2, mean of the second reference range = 62.5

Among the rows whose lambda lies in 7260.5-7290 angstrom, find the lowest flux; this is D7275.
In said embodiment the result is 43.7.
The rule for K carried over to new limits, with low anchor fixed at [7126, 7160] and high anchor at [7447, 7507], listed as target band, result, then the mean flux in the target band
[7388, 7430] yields -3.4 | 58.7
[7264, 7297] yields -4.3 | 46.1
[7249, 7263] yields -1.6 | 42.6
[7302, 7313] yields -1.8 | 50.6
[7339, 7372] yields -4.2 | 54.8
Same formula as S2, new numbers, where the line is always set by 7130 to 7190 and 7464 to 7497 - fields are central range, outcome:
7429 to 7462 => -1.4 angstrom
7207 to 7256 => -1.7 angstrom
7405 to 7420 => -1.2 angstrom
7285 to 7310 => -3.6 angstrom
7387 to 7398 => -1.2 angstrom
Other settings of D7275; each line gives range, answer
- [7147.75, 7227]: 27.1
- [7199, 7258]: 31.7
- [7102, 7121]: 30.7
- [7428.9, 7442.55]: 60.2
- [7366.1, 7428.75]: 56.5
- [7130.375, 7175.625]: 24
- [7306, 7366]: 50.8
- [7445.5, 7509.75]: 60.1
